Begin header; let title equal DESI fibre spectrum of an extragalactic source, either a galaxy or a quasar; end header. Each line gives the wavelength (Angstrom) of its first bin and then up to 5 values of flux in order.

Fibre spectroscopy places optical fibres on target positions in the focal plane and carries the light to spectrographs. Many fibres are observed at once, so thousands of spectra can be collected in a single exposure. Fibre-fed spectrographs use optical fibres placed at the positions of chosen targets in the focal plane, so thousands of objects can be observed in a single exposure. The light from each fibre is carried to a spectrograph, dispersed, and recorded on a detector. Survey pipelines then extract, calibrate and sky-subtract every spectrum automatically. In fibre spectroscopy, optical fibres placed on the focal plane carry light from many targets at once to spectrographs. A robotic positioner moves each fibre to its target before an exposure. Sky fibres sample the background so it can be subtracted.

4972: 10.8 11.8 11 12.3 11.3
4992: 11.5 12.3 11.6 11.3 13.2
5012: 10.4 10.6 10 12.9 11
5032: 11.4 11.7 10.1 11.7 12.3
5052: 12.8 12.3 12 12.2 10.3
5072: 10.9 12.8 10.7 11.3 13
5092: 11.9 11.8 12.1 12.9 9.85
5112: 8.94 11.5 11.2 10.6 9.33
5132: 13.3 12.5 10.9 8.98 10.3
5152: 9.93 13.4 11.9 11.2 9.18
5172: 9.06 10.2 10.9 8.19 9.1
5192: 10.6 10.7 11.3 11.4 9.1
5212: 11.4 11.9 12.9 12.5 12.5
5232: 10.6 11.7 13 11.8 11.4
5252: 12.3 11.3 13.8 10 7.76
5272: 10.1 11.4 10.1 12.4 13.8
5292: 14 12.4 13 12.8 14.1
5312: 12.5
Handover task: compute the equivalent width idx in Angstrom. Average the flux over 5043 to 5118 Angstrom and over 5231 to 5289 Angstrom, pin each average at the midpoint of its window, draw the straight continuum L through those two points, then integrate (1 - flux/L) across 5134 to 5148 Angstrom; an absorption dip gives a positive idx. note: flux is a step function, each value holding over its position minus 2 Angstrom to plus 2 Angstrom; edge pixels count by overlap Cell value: 1.02 Angstrom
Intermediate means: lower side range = 11.6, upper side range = 11.4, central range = 10.7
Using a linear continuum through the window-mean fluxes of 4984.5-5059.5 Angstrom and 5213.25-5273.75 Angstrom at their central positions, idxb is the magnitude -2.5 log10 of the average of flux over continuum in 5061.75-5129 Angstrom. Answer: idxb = 0.029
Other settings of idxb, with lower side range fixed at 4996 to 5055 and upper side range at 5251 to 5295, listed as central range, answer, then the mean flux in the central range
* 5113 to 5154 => 0.071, 10.8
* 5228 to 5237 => 0.015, 11.4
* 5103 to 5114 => 0.118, 10.4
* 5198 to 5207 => 0.043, 11.1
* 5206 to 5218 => 0.072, 10.8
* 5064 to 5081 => 0.021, 11.3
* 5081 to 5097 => -0.036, 11.9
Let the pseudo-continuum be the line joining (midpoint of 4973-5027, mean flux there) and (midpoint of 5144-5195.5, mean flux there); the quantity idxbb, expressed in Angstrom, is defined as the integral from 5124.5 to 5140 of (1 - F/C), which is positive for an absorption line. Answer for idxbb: -1.4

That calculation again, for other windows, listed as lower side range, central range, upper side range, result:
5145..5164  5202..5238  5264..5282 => -3.7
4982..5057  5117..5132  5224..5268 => 1.0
